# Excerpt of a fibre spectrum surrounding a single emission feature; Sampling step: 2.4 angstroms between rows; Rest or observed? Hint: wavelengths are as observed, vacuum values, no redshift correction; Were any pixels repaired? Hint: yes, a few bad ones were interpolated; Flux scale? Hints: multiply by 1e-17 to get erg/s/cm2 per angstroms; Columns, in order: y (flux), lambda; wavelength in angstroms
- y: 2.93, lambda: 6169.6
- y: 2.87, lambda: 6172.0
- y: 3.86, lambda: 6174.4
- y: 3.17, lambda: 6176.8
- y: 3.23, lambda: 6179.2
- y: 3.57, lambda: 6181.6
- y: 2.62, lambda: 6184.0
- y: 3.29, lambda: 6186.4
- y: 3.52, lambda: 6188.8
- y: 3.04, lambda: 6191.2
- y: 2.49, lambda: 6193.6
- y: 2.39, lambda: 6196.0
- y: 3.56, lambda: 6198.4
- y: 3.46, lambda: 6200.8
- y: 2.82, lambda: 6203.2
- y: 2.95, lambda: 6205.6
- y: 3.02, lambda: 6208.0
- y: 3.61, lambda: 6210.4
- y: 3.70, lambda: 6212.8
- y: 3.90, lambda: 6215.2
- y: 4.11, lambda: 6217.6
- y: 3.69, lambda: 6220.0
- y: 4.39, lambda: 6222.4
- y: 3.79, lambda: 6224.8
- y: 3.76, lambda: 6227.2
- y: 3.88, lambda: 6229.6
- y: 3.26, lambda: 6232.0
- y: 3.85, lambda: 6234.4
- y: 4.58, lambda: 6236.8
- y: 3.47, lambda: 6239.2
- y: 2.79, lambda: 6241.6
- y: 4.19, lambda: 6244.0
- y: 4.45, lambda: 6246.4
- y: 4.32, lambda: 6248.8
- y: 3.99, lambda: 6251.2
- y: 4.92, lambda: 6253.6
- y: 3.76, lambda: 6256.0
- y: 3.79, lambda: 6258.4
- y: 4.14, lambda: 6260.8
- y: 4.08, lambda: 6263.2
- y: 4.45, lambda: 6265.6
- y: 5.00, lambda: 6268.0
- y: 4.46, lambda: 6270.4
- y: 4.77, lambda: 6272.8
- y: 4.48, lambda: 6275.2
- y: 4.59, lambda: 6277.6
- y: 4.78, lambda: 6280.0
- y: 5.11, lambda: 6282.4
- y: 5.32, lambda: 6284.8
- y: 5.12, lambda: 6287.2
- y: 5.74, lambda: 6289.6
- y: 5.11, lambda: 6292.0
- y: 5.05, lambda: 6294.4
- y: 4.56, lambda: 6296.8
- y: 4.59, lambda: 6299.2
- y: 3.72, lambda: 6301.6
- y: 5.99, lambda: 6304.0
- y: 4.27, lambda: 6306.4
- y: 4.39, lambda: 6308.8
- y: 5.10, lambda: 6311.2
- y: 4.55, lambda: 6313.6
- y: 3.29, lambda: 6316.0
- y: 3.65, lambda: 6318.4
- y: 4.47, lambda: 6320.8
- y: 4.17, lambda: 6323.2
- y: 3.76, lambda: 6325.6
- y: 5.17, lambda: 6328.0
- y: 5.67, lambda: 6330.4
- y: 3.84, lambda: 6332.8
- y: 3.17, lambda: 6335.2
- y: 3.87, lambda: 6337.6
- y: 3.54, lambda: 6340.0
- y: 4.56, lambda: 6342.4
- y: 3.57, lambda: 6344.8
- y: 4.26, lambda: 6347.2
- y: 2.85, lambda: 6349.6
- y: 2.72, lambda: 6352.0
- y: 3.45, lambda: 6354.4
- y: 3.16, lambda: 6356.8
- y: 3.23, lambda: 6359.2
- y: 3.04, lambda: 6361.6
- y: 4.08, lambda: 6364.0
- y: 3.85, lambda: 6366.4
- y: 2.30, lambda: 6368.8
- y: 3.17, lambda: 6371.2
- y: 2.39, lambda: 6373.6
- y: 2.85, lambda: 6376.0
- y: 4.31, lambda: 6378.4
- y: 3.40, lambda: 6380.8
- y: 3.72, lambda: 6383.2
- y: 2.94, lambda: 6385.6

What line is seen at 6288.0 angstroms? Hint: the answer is C IV 1549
